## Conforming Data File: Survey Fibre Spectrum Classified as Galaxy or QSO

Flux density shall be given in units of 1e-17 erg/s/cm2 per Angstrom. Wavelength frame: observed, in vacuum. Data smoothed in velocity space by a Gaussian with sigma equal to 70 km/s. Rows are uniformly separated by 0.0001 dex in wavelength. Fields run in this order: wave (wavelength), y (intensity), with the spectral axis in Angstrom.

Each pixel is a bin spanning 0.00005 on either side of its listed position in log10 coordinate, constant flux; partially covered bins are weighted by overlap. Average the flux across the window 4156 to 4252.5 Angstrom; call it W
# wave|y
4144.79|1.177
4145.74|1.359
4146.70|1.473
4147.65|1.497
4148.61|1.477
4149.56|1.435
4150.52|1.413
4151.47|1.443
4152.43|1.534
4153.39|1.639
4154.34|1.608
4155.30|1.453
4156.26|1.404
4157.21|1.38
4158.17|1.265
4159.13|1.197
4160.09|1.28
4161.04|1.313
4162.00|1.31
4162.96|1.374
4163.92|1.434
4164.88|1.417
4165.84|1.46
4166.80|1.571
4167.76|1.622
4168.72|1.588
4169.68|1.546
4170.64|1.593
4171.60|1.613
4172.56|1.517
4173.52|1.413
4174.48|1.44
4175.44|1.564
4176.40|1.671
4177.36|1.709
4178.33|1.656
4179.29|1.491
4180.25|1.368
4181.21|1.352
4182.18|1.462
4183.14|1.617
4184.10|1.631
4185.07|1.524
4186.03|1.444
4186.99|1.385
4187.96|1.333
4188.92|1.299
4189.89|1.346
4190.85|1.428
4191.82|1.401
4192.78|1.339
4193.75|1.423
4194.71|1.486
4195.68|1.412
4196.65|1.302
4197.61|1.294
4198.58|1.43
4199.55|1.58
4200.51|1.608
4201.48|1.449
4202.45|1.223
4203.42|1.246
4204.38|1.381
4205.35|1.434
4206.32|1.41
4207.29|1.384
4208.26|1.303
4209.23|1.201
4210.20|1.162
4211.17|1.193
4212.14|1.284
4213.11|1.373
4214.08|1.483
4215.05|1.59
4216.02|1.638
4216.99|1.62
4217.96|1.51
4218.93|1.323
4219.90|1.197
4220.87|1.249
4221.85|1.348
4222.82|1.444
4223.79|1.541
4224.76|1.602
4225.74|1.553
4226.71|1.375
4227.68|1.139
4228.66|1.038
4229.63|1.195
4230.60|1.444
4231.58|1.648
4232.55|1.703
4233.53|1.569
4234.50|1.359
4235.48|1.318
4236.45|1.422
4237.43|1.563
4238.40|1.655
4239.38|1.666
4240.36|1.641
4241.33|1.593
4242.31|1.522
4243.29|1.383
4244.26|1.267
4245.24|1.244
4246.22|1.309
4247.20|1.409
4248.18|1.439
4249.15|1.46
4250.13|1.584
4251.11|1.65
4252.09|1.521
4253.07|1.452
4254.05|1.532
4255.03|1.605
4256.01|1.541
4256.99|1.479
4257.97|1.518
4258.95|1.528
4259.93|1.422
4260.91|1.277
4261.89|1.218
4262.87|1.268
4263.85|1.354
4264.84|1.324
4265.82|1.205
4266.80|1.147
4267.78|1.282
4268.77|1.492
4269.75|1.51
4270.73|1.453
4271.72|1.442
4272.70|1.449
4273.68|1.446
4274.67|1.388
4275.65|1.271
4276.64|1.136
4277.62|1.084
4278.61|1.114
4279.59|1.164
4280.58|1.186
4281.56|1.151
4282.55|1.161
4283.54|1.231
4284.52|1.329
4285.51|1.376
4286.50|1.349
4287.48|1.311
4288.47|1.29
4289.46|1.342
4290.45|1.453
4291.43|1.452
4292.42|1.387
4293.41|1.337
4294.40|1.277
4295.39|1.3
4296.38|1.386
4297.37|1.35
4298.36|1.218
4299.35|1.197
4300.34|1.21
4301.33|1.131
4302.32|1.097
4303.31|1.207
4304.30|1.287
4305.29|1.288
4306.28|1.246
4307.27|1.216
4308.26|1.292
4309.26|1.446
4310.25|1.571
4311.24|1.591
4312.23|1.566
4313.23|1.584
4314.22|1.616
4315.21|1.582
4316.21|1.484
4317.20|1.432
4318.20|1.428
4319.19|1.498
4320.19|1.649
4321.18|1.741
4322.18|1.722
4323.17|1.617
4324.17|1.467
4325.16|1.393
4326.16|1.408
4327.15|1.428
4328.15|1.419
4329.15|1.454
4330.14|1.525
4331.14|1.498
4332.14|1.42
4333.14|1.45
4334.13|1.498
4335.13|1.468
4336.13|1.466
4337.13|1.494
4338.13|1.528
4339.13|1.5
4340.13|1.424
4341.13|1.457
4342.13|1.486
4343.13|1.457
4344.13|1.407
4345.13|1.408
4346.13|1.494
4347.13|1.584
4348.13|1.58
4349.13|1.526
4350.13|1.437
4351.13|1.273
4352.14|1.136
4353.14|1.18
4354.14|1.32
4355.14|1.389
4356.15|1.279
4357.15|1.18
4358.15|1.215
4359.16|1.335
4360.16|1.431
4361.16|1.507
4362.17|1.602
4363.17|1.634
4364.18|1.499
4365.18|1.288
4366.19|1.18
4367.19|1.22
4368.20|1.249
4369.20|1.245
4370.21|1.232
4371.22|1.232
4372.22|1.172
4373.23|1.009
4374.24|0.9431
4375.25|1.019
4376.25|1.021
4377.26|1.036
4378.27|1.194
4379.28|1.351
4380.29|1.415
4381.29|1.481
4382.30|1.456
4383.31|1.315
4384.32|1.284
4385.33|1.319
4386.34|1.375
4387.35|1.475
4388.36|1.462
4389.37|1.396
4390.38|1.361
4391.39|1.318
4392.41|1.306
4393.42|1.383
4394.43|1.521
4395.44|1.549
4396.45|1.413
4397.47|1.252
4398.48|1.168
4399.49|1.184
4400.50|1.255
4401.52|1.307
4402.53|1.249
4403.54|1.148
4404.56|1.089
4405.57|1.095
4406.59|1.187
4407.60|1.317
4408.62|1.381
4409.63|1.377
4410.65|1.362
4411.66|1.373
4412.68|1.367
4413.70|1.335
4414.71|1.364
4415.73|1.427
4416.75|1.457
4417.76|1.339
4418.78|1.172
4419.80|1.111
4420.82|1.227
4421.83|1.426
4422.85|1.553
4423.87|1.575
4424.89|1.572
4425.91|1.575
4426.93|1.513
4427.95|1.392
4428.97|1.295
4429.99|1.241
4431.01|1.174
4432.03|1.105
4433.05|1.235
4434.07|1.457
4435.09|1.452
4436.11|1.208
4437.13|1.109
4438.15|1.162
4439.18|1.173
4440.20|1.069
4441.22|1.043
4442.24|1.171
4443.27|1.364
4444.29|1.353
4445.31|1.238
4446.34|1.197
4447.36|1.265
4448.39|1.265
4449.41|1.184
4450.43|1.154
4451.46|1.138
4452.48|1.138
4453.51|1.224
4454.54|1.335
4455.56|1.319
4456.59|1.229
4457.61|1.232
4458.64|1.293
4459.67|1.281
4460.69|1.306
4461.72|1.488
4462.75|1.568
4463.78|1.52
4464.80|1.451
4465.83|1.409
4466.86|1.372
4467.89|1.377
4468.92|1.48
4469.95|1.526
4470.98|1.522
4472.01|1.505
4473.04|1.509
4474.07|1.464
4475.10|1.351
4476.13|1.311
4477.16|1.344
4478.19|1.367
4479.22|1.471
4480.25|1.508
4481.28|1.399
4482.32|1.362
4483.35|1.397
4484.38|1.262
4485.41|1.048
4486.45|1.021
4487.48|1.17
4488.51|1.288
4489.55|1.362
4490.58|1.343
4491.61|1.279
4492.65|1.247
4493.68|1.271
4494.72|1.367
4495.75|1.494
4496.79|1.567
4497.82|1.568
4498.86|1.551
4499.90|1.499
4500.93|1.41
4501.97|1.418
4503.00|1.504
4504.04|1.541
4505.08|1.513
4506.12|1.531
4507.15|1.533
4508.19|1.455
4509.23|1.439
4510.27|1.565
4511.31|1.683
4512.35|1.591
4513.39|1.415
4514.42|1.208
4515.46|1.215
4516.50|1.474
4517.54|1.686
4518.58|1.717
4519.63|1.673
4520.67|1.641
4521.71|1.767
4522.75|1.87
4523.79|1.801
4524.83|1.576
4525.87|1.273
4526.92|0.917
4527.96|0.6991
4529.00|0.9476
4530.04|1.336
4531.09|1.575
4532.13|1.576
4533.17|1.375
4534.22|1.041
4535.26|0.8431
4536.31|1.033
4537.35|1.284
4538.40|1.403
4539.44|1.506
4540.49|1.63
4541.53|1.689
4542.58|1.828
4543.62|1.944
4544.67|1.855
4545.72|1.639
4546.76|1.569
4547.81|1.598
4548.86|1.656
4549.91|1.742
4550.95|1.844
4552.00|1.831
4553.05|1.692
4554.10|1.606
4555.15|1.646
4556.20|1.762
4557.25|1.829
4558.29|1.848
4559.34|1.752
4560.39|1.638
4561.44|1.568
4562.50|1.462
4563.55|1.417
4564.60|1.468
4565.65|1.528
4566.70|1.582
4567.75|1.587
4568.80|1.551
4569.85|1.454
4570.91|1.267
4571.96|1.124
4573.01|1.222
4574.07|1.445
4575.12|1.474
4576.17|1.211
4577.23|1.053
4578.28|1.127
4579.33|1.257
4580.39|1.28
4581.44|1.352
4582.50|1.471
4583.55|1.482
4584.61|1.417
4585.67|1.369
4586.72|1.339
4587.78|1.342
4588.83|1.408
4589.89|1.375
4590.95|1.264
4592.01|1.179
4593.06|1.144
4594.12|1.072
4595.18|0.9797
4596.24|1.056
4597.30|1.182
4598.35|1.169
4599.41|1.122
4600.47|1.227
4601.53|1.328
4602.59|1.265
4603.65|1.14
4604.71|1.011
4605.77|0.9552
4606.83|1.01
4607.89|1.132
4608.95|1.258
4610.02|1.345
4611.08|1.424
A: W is 1.44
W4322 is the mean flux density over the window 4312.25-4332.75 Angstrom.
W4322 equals 1.52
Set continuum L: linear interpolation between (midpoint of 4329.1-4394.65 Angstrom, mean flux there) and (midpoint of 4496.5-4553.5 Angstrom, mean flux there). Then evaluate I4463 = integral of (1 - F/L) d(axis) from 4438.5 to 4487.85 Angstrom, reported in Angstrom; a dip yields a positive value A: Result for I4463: 4.5 Angstrom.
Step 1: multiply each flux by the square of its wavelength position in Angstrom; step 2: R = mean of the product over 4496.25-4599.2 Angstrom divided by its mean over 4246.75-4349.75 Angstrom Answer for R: 1.16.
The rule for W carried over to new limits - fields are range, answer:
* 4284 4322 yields 1.38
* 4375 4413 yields 1.31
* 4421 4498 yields 1.33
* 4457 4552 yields 1.44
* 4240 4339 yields 1.4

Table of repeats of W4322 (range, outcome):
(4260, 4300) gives 1.3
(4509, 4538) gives 1.4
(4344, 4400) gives 1.33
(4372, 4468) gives 1.3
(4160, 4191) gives 1.48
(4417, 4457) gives 1.28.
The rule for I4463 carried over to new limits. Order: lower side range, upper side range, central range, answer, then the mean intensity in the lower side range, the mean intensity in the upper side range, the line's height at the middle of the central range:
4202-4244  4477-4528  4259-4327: 3.0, 1.42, 1.43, 1.42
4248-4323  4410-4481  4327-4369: -1.5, 1.38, 1.34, 1.36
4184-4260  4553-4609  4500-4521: -2.2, 1.43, 1.35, 1.36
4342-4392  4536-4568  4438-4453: 2.7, 1.33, 1.63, 1.46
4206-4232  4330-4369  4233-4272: -1.5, 1.38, 1.41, 1.39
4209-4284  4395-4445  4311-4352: -4.5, 1.39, 1.3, 1.35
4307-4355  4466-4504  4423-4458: 3.5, 1.47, 1.39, 1.41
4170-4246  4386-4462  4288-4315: 0.6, 1.44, 1.3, 1.38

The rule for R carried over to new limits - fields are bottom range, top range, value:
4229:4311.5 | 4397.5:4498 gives 1.04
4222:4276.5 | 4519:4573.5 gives 1.22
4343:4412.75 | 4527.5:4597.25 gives 1.18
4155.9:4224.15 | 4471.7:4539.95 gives 1.13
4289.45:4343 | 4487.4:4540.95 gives 1.09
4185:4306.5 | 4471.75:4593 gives 1.20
